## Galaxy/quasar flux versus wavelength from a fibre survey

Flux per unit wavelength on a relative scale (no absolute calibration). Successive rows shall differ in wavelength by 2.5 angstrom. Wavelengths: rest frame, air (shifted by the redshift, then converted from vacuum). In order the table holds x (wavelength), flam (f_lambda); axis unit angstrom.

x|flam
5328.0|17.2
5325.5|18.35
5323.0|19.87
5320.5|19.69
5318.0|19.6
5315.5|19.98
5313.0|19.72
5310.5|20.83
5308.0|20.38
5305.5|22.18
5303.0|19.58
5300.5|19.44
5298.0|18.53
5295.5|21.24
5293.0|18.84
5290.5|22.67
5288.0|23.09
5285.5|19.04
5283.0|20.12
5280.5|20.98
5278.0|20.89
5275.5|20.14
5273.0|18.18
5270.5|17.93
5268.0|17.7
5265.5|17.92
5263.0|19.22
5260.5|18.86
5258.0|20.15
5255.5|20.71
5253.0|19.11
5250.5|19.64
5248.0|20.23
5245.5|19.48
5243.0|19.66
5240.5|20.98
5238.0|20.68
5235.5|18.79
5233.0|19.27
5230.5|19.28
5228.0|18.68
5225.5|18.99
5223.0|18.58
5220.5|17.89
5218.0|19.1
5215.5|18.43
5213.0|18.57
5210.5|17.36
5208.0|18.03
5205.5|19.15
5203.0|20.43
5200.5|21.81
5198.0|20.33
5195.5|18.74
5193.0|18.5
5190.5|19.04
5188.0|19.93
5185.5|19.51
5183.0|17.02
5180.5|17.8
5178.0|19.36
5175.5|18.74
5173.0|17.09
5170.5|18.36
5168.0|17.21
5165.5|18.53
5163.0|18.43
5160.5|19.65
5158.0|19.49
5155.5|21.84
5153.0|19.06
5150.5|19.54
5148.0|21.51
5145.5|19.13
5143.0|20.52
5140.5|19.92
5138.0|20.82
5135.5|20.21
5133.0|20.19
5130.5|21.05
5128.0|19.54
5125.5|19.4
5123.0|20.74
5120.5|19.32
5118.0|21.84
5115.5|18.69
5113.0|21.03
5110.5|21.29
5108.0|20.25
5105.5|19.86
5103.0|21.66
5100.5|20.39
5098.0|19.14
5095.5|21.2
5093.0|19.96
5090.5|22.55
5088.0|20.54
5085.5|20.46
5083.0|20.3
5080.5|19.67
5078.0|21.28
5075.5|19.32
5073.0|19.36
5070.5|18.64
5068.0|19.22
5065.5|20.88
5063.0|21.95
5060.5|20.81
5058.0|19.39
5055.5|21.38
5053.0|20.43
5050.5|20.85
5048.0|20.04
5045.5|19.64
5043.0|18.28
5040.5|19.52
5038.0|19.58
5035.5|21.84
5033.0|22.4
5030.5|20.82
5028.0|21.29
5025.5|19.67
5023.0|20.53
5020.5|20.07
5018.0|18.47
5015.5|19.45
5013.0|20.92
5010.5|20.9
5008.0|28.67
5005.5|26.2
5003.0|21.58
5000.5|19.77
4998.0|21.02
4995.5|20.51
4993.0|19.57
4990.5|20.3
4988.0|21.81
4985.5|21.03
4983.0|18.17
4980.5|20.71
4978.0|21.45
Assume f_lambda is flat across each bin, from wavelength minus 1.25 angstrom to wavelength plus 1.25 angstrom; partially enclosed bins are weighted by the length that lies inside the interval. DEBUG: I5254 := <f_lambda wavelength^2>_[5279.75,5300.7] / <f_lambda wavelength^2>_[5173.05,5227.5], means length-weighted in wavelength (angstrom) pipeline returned 1.12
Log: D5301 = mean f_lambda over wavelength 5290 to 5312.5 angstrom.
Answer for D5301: 20.3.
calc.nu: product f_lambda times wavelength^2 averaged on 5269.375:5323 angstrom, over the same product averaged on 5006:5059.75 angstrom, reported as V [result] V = 1.08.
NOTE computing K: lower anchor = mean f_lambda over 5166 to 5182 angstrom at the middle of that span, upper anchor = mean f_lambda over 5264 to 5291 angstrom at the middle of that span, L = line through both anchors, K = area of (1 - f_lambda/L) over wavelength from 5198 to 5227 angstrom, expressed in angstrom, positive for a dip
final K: -0.4 angstrom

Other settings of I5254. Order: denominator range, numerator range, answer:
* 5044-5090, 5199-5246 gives 1.01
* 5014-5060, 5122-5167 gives 1.03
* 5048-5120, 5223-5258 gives 1.02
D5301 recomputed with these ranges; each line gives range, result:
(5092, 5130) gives 20.3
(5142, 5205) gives 19.3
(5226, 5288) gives 19.6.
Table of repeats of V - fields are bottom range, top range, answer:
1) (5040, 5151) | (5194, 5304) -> 1.02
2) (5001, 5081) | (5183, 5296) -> 1.02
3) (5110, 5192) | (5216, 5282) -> 1.03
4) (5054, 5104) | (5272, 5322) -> 1.08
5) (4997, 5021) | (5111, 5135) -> 0.97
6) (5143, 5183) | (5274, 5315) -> 1.13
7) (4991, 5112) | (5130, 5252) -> 0.99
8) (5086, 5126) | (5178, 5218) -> 0.96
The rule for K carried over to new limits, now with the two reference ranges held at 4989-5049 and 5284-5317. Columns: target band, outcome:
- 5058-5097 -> 0.8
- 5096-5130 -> 0.7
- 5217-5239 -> 1.6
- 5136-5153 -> 0.4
